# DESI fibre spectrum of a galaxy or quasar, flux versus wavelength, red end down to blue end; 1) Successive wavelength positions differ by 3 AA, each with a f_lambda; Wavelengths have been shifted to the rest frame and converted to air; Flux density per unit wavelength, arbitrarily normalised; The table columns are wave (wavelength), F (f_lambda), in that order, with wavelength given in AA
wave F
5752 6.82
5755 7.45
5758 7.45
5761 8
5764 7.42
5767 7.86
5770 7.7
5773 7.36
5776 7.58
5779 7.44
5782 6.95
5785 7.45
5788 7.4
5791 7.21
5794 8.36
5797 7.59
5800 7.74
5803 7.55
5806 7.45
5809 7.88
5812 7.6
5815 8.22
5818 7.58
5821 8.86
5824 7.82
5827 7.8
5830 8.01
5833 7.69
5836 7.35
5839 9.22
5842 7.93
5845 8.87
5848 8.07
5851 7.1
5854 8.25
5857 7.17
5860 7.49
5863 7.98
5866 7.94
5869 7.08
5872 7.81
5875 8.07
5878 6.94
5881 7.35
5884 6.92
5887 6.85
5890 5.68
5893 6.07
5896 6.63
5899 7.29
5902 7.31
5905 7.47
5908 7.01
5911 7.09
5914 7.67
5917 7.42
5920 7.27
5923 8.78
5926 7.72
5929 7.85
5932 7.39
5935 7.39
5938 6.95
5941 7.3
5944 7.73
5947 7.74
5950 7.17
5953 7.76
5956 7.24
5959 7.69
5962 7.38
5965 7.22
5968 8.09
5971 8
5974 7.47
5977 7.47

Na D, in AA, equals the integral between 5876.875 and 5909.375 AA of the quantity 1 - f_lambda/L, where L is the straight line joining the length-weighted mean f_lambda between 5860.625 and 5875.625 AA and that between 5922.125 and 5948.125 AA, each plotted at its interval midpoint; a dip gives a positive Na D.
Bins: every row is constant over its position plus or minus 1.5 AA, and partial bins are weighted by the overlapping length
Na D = 3.5 AA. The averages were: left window 7.74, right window 7.62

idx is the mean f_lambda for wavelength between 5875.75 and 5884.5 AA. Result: 7.17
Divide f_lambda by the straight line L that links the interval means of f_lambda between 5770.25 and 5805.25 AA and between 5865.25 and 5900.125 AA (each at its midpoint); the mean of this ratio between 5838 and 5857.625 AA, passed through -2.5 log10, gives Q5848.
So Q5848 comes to -0.13 mag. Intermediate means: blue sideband 7.52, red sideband 7.03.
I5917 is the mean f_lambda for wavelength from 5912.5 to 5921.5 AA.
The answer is 7.45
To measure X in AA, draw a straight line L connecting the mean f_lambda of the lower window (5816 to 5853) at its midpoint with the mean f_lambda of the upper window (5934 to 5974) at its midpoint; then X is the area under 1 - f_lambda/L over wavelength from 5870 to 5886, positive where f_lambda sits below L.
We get 0.9 AA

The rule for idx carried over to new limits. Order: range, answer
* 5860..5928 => 7.3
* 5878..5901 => 6.71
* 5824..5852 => 8.01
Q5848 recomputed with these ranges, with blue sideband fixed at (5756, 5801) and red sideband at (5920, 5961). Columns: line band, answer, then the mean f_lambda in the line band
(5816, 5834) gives -0.057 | 7.97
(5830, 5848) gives -0.085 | 8.18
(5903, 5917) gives 0.037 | 7.32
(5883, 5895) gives 0.188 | 6.37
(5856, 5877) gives -0.010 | 7.64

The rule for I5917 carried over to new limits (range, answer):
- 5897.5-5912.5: 7.23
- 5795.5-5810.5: 7.64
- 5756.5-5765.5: 7.62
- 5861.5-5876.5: 7.78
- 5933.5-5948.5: 7.42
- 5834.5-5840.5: 8.29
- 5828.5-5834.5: 7.85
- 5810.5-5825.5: 8.02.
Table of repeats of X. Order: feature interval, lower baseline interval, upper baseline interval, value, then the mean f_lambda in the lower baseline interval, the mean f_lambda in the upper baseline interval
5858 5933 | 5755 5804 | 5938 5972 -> 2.3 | 7.56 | 7.54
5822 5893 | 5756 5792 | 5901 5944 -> -1.1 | 7.49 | 7.48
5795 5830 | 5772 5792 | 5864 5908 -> -2.7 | 7.34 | 7.11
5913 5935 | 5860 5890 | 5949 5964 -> -0.9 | 7.35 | 7.45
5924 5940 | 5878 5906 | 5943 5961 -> -0.4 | 6.84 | 7.55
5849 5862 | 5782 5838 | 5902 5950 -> 0.2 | 7.74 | 7.5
